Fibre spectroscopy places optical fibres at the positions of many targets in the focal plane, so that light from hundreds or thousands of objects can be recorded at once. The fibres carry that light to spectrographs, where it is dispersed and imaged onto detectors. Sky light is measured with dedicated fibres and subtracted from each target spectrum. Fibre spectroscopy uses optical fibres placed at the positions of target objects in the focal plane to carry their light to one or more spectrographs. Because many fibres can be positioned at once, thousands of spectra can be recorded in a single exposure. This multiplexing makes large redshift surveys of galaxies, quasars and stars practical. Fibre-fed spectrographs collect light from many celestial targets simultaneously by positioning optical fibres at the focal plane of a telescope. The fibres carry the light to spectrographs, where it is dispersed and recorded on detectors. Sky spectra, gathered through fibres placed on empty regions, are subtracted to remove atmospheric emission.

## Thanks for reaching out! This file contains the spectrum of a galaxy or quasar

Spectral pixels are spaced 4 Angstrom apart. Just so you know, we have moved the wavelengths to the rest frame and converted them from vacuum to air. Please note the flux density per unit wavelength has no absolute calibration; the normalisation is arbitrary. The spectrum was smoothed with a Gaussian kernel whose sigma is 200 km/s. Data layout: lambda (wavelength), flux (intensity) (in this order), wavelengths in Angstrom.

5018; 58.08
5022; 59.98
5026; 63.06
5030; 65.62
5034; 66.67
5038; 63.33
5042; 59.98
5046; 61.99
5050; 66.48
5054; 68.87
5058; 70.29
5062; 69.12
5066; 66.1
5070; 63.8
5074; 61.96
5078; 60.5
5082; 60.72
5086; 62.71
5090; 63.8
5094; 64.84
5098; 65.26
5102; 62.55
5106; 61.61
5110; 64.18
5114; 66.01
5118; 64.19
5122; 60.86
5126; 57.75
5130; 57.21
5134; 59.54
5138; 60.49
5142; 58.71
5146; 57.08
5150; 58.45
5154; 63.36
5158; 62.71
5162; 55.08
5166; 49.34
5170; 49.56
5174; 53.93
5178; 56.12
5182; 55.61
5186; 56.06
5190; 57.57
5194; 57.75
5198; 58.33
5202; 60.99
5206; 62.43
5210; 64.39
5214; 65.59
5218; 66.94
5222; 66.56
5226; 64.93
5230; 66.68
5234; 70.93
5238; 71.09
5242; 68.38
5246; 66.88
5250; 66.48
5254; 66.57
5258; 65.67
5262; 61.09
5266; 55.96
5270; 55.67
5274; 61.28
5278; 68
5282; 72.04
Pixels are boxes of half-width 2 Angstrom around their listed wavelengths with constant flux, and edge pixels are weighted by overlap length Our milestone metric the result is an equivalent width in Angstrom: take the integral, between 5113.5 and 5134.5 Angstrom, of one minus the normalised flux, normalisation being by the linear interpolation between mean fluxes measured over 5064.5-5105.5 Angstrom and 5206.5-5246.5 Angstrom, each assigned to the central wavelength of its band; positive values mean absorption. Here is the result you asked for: 1.2 Angstrom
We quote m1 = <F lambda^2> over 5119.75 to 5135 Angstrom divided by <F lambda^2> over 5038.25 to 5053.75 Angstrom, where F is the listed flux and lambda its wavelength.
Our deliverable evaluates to 1.0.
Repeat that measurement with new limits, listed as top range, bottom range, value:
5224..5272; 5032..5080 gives 1.08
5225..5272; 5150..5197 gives 1.19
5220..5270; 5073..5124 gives 1.10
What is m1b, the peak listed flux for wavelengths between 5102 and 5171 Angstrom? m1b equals 66.01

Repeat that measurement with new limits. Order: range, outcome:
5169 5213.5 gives 64.39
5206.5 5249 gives 71.09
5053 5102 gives 70.29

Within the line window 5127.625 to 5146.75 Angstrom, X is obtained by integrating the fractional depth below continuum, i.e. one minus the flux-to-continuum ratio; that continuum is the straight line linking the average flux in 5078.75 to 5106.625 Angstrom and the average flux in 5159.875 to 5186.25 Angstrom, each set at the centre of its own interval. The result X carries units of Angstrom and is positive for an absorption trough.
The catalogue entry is -0.3 Angstrom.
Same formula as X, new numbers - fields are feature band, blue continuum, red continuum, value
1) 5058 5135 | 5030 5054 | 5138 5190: -2.76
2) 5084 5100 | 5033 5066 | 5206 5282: 0.38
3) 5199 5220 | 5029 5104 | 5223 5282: 0.41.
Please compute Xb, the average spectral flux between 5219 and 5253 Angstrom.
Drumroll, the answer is 67.7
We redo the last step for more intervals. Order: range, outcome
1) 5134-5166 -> 58.8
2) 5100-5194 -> 58.6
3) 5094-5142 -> 61.8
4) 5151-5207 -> 57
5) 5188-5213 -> 60.5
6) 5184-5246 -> 64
